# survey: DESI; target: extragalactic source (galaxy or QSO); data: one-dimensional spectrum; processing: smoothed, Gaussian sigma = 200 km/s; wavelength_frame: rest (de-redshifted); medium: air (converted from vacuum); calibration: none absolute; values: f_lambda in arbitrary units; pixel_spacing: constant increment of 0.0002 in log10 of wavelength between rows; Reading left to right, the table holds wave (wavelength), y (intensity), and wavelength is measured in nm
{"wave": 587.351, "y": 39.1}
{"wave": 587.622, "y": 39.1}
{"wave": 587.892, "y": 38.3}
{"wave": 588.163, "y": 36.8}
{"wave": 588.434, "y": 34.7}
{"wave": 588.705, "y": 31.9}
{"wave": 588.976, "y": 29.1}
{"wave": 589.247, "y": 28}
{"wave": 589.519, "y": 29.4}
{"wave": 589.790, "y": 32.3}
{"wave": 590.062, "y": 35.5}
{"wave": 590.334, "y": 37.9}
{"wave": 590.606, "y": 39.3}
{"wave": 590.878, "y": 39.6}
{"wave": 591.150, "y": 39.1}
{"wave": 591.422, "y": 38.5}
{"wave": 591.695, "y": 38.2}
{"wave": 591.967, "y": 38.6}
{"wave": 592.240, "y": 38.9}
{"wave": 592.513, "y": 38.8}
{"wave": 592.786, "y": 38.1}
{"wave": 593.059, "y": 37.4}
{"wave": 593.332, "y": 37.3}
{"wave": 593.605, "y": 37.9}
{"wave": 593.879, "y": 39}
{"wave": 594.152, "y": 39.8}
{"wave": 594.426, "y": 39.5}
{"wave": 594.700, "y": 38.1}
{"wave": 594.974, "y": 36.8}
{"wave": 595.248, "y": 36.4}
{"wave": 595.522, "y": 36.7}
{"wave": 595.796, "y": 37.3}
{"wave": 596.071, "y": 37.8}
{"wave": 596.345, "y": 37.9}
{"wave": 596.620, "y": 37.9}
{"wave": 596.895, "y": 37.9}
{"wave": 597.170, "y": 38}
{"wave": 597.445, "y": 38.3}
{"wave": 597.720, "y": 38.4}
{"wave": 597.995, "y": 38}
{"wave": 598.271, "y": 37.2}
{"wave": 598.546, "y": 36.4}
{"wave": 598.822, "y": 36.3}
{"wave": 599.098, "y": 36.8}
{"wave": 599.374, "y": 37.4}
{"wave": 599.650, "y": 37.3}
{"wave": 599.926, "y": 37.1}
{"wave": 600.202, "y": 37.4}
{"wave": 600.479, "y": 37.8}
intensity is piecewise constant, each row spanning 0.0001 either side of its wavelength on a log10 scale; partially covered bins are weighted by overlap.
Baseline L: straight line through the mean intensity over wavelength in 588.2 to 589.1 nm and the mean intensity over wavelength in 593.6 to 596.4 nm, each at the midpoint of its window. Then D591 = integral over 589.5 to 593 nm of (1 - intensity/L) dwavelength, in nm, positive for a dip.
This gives -0.28 nm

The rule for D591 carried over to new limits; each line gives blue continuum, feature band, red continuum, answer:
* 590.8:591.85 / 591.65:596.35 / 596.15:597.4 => 0.04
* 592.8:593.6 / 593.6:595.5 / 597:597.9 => -0.02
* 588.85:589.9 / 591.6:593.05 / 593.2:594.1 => -0.12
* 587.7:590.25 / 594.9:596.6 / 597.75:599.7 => -0.06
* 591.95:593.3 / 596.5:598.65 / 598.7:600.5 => -0.02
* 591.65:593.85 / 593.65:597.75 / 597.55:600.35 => -0.03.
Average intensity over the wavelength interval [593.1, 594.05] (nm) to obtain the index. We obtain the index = 38.1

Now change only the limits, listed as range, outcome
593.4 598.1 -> 38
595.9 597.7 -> 38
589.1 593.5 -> 36.7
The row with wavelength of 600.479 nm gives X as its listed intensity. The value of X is 37.8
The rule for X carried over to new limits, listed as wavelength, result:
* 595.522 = 36.7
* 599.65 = 37.3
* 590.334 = 37.9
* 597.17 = 38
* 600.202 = 37.4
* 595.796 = 37.3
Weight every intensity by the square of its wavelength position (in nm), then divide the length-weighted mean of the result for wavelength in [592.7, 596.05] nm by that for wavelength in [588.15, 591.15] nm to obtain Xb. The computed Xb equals 1.1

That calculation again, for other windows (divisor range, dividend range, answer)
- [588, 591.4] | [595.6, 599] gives 1.11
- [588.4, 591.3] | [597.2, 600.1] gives 1.12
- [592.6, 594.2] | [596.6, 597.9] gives 1.01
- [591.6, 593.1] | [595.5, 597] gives 0.99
